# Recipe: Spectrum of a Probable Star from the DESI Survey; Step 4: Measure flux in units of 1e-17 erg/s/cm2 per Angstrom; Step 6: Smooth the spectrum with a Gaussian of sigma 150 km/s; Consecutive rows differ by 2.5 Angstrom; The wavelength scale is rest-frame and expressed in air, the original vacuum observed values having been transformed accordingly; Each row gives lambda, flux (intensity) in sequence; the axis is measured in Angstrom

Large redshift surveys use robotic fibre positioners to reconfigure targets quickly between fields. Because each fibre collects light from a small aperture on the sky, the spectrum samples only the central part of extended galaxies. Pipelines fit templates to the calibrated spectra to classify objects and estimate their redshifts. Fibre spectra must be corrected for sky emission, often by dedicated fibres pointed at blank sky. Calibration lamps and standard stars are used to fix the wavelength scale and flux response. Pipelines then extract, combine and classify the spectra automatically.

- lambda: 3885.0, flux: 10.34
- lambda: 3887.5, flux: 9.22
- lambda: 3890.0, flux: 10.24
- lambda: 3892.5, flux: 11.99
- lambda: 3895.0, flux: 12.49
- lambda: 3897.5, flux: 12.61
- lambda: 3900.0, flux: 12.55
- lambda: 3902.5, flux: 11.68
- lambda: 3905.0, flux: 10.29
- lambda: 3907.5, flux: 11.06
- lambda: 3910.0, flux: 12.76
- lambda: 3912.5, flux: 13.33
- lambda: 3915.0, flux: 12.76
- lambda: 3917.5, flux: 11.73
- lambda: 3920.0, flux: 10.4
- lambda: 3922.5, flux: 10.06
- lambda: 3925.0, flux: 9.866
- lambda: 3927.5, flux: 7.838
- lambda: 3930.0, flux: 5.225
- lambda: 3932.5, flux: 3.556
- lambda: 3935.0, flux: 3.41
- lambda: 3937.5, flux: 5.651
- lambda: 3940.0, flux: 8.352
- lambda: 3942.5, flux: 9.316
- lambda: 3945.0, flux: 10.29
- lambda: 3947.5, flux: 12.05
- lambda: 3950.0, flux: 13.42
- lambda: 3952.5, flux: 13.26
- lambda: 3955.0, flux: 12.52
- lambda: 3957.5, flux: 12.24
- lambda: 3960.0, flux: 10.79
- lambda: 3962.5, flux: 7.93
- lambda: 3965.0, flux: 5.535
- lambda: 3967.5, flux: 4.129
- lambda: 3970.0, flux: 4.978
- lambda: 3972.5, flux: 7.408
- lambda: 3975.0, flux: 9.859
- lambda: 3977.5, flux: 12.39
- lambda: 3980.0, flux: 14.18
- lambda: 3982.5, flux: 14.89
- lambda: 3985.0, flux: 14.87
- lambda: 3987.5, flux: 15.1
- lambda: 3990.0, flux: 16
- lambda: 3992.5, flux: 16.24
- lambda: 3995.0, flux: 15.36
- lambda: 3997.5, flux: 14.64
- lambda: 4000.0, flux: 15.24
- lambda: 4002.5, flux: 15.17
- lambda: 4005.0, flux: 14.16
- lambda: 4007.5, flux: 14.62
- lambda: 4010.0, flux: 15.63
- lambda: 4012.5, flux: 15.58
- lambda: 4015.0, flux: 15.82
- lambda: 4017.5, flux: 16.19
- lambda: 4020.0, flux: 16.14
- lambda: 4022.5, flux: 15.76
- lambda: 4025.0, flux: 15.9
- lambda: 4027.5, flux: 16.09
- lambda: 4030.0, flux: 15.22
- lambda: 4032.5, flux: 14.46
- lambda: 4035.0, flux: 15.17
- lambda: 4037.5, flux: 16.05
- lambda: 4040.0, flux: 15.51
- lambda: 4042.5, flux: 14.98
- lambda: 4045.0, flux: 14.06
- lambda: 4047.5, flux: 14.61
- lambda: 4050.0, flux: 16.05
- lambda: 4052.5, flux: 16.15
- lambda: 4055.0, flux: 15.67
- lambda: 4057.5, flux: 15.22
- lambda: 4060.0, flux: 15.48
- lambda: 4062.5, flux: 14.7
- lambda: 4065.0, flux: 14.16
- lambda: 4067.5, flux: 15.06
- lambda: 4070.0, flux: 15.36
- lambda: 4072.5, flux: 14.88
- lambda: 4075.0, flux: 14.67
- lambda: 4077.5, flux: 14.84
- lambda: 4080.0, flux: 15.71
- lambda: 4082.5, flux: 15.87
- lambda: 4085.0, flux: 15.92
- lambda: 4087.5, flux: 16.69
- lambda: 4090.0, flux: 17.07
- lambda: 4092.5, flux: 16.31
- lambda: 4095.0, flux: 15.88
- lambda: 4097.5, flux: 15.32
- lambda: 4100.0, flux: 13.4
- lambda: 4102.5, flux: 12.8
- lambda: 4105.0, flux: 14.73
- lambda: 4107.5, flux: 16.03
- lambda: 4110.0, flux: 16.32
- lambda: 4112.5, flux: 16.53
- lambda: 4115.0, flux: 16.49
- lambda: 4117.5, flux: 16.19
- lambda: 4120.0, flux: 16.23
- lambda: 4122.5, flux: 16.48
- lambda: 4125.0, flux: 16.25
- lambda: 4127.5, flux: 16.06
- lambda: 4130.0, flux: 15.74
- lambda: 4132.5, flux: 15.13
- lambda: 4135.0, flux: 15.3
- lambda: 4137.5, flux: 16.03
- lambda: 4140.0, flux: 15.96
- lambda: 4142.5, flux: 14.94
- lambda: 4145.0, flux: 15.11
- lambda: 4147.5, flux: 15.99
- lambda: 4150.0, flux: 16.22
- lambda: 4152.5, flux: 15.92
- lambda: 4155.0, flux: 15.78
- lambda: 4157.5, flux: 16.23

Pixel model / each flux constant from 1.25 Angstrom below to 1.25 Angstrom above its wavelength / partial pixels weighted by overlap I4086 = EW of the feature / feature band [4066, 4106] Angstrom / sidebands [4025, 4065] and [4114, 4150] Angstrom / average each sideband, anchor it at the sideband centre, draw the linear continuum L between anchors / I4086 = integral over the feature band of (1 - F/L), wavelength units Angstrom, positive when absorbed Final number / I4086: 0.70 Angstrom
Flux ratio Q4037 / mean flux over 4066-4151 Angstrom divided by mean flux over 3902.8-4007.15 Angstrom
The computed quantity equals 1.4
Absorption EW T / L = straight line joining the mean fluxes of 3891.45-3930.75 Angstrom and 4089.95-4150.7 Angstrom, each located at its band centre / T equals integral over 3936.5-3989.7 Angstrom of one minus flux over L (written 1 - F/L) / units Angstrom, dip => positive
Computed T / 7.4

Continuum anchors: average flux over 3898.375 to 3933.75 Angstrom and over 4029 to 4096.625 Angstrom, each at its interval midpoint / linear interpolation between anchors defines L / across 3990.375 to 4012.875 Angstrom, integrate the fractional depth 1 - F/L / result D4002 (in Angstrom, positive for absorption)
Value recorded -3.3 Angstrom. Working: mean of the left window 10.2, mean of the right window 15.4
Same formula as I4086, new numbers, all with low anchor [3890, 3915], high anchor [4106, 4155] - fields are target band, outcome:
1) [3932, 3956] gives 6.5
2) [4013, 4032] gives -2.3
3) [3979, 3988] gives -0.9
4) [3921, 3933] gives 4.7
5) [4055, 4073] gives -0.3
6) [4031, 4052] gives -1.1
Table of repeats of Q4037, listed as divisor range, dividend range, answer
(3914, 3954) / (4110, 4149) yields 1.73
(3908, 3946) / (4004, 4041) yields 1.72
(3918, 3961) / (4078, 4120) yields 1.68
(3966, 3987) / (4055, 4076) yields 1.43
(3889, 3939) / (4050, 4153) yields 1.56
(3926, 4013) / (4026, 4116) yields 1.38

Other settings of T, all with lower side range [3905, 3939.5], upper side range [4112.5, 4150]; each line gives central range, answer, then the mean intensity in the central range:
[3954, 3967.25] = 1.2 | 9.32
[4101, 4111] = 0.1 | 14.9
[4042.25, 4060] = -2.7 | 15.3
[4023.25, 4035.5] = -2.8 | 15.4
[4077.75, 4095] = -2.1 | 16.2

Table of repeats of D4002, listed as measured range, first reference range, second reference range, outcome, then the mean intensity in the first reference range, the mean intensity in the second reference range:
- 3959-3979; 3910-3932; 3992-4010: 7.90 Angstrom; 10.1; 15.1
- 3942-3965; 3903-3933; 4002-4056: 1.39 Angstrom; 10.1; 15.4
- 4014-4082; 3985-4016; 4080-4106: 0.07 Angstrom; 15.3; 15.4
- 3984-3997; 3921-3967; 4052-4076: -4.80 Angstrom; 8.89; 15.1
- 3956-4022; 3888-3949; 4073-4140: -3.76 Angstrom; 9.98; 15.7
